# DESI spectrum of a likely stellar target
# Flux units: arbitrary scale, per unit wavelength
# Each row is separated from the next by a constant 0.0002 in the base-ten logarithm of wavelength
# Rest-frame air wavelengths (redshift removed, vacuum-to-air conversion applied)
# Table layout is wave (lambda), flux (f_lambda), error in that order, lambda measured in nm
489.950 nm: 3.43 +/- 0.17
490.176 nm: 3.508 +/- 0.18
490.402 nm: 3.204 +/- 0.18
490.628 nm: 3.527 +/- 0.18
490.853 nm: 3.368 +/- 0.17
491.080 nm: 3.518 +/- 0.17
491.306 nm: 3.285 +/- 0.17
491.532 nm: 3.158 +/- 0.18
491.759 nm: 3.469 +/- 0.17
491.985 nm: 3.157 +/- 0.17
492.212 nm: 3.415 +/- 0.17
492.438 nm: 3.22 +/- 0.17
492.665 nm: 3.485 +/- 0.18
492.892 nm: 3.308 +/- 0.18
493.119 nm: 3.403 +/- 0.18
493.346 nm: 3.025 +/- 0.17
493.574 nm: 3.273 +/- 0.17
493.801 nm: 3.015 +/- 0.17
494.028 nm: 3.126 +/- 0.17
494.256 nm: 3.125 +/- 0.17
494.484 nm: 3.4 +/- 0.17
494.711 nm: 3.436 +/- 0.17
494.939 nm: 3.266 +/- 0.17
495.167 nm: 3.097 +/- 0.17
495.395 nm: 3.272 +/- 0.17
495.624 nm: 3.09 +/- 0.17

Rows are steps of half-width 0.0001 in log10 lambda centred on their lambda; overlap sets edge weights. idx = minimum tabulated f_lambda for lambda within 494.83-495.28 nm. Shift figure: 3.097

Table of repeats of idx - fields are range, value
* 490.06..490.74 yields 3.204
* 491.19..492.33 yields 3.157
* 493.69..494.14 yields 3.015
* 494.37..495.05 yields 3.266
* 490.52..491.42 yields 3.285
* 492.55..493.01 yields 3.308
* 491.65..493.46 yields 3.025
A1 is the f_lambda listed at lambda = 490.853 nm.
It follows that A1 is 3.368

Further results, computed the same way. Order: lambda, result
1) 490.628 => 3.527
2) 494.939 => 3.266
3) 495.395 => 3.272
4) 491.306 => 3.285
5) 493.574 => 3.273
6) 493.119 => 3.403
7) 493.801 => 3.015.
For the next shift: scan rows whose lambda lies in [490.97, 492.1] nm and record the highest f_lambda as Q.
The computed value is 3.518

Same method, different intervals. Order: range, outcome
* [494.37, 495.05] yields 3.436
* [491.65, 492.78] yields 3.485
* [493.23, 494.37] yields 3.273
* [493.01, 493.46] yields 3.403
